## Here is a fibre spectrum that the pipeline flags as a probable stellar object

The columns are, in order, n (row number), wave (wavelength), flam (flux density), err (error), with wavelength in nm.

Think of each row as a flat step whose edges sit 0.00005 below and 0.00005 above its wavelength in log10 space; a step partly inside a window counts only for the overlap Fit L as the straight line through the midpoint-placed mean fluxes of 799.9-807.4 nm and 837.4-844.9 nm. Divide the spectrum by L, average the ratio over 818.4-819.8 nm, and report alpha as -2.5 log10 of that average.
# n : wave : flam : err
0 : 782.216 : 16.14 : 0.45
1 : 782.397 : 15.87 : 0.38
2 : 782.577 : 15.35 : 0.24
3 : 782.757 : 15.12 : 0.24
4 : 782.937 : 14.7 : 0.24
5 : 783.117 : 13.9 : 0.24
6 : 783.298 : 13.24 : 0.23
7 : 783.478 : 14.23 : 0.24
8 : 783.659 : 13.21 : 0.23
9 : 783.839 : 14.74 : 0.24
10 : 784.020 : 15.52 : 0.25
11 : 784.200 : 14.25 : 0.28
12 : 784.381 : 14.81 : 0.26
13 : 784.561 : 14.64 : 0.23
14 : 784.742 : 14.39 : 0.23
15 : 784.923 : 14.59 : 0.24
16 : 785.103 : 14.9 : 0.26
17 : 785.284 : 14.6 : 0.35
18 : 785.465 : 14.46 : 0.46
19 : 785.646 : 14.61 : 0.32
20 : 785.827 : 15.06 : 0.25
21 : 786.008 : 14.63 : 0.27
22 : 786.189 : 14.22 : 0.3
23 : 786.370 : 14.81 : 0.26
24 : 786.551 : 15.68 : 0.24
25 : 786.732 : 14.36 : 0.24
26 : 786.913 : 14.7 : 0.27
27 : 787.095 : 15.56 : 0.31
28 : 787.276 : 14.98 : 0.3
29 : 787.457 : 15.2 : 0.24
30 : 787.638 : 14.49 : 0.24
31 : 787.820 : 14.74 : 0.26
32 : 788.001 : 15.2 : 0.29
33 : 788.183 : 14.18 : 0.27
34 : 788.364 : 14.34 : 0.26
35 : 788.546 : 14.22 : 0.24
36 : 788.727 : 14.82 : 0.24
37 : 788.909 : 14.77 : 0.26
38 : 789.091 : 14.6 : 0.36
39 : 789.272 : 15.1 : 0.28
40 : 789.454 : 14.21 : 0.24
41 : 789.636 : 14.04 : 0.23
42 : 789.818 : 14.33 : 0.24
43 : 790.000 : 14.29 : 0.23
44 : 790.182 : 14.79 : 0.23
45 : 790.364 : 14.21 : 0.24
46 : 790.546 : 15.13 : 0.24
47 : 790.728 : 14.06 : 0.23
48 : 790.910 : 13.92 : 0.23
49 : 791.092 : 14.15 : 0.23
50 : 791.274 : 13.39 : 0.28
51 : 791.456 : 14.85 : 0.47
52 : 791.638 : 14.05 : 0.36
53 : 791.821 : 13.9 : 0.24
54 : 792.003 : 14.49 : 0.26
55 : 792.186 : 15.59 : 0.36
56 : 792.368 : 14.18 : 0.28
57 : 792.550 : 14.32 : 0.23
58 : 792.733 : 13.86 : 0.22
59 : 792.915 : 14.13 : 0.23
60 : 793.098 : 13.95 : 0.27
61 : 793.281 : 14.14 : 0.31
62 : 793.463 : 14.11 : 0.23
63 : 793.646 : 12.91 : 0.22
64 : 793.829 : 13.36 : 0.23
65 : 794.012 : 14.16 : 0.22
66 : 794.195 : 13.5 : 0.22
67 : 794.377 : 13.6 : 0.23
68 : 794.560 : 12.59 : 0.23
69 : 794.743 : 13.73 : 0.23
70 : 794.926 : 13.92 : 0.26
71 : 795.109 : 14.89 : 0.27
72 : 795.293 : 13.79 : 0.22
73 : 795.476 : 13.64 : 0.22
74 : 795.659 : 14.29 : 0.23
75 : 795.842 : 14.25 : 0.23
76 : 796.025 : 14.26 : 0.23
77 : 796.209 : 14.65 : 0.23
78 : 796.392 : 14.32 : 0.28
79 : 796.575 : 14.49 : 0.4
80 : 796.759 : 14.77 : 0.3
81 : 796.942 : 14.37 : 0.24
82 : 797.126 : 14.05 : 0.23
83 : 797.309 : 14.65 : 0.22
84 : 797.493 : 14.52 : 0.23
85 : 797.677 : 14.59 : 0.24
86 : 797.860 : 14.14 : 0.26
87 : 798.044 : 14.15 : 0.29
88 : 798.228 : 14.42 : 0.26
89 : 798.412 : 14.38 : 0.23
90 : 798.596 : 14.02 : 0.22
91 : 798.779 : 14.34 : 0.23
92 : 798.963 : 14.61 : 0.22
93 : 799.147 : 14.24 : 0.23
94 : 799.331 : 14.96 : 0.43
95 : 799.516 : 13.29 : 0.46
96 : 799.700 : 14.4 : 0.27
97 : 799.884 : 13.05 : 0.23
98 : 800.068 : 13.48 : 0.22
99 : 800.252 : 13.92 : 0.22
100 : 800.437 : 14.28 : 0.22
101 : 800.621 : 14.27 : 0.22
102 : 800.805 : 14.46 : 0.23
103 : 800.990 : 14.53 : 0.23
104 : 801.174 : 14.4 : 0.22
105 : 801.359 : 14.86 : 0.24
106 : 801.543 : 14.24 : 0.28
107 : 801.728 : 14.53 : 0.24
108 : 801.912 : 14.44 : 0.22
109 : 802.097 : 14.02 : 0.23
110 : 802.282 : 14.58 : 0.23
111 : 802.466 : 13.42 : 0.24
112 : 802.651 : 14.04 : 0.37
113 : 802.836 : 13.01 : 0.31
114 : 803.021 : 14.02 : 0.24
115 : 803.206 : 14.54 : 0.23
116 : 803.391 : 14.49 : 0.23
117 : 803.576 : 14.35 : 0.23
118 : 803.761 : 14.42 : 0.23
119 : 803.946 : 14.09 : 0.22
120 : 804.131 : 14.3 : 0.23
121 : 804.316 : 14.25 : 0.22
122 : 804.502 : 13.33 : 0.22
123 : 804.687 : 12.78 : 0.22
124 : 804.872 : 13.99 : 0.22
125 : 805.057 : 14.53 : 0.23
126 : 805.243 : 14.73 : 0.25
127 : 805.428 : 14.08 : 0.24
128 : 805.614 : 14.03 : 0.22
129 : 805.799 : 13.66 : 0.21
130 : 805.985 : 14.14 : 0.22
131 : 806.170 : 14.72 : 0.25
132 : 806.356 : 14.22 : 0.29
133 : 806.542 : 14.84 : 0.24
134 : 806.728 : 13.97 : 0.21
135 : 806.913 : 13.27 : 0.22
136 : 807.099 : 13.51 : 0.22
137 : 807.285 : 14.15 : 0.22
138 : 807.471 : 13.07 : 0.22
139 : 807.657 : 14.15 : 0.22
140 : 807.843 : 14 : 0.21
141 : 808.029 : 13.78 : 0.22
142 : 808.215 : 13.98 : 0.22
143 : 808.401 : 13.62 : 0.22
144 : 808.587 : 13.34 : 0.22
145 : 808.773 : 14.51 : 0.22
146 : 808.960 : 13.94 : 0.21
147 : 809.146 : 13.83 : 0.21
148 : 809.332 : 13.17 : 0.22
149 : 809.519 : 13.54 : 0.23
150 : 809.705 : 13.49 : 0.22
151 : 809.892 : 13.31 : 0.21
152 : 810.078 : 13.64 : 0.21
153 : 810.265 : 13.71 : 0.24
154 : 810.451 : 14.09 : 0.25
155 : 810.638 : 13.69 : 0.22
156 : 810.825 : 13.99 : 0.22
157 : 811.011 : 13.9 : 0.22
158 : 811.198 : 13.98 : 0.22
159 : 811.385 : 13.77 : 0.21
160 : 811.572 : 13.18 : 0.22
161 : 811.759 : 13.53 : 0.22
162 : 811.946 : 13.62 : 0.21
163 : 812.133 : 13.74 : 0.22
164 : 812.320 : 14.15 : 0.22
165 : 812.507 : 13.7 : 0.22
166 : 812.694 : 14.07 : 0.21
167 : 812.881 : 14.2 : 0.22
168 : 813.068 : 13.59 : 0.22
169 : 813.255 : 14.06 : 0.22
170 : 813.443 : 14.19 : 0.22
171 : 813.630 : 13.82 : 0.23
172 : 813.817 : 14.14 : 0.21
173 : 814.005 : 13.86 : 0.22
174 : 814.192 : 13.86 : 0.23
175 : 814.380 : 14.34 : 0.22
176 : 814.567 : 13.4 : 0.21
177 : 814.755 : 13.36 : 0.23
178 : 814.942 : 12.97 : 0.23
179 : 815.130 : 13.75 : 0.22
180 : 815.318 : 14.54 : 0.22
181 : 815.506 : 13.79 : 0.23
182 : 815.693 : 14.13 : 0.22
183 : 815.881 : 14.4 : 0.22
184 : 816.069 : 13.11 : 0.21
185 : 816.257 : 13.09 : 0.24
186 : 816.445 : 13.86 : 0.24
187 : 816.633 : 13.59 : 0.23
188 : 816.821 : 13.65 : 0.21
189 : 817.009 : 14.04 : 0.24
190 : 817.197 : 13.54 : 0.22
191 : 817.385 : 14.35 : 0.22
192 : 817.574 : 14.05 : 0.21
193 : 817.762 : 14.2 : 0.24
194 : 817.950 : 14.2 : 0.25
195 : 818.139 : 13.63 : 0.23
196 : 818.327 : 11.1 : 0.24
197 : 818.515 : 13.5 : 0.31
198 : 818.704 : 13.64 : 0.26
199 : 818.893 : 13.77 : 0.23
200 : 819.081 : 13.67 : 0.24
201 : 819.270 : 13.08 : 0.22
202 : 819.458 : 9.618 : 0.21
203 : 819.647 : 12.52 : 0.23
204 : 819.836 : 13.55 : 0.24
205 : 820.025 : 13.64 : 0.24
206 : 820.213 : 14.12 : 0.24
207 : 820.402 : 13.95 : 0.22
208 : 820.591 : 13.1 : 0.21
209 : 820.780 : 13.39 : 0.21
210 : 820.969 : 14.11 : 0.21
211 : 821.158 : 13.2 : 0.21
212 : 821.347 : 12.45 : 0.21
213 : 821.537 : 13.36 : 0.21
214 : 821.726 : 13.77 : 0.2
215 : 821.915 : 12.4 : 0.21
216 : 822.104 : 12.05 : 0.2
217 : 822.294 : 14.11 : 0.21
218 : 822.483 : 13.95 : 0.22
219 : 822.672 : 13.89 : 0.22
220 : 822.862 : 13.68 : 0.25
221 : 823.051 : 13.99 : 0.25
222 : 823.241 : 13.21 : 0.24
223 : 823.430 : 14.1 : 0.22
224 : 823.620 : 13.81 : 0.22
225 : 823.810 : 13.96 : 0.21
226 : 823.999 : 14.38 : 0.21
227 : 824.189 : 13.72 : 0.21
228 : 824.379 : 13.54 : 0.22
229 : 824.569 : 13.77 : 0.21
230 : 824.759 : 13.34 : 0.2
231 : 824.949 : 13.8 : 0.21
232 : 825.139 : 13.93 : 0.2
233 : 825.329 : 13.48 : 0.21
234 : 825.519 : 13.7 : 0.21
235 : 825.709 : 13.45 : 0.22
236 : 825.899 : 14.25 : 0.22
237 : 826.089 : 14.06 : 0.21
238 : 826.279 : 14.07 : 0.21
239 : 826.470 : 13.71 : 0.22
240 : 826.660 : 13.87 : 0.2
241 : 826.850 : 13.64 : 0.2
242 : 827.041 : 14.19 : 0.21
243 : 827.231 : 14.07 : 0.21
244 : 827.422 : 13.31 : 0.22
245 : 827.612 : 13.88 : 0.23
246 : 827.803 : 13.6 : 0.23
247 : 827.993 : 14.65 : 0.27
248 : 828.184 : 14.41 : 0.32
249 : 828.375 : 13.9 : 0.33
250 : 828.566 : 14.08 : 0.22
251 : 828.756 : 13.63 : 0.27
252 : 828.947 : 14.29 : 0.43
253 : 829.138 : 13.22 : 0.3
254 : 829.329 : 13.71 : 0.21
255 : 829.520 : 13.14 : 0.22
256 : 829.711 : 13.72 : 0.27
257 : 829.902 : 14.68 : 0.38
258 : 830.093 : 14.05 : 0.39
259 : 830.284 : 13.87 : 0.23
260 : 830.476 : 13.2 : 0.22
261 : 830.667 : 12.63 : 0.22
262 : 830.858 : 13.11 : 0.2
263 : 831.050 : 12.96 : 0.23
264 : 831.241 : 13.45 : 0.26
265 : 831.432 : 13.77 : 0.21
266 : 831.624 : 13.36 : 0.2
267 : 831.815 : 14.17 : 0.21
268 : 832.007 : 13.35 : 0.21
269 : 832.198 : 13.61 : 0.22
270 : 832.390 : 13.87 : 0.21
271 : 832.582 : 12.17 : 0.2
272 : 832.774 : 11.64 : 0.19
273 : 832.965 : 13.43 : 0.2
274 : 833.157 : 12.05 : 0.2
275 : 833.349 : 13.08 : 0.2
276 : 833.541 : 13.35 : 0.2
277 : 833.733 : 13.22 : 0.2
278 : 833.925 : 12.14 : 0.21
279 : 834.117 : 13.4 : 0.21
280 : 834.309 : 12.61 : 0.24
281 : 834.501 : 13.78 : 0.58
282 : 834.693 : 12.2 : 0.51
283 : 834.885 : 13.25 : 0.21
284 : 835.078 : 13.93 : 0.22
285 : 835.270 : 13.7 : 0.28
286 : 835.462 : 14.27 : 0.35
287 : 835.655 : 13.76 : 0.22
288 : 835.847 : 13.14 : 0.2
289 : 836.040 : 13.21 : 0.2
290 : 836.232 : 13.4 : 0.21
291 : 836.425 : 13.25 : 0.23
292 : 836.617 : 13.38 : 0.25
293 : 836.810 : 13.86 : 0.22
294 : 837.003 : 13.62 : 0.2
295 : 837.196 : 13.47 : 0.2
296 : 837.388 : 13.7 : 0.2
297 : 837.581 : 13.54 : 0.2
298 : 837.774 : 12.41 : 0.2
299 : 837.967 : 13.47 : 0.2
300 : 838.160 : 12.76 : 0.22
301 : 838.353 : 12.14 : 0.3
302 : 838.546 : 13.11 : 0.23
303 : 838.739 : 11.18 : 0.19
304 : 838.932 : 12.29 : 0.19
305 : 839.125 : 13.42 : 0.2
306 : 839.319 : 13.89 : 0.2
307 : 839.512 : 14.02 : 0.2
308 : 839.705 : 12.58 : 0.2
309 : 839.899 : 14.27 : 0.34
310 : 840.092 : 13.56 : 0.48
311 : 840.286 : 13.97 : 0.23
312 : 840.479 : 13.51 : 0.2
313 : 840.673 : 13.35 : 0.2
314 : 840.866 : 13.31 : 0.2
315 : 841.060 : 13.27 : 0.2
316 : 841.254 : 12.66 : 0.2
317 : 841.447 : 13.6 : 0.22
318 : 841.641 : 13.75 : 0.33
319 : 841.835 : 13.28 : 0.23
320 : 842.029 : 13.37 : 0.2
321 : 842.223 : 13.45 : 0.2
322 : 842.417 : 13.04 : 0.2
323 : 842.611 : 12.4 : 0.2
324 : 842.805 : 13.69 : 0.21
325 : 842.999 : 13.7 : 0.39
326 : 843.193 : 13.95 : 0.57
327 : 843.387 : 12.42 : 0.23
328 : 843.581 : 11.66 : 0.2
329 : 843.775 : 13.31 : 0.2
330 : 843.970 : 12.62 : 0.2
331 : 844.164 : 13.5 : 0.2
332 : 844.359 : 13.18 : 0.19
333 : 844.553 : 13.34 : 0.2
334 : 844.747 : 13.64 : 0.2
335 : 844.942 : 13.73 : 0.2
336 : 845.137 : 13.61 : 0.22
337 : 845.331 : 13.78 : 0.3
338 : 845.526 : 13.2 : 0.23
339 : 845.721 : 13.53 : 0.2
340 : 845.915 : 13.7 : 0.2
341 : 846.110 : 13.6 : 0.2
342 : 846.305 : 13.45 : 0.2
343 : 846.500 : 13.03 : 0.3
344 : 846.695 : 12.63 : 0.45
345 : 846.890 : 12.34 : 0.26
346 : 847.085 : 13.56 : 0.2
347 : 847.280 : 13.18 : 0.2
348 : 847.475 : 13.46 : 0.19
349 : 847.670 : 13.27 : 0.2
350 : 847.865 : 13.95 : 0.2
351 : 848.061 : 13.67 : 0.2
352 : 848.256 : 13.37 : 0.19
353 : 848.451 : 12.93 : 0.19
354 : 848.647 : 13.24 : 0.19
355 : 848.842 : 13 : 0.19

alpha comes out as 0.073 mag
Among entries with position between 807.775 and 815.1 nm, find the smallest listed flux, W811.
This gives 12.97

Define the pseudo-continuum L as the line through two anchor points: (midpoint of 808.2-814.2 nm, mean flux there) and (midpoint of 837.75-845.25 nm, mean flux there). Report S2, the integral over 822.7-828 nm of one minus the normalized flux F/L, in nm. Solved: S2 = -0.12 nm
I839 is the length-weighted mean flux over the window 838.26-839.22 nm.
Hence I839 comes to 12.4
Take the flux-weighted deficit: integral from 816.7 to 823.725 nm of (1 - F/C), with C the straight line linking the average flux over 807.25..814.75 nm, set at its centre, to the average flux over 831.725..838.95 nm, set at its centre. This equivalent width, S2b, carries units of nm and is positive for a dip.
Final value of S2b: 0.066 nm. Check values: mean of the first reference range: 13.8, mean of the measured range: 13.4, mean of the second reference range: 13.1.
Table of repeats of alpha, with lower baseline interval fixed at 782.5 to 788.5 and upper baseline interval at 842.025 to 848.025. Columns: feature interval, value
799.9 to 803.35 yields 0.01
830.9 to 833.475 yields 0.03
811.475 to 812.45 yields 0.03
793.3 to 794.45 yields 0.06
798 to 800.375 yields 0.02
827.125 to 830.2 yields -0.02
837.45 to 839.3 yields 0.05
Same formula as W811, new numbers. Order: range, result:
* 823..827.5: 13.21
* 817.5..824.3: 9.618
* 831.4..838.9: 11.18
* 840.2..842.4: 12.66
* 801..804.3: 13.01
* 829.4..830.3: 13.14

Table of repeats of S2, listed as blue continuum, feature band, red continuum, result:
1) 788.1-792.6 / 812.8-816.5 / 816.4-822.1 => -0.08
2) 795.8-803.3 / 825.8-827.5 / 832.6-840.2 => -0.06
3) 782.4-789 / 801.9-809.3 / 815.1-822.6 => -0.03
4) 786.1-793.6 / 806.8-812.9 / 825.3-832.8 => 0.14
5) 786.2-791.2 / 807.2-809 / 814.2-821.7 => 0.00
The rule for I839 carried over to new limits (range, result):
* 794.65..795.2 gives 14.2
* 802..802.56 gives 14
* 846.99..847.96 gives 13.5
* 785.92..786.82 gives 14.7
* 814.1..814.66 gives 13.9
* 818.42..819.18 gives 13.6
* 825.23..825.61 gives 13.6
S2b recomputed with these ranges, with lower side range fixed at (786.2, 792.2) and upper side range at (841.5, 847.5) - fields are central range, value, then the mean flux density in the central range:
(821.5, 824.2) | 0.03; 13.6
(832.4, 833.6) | 0.07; 12.7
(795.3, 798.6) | 0.01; 14.3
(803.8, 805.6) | 0.02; 14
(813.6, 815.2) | 0.03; 13.7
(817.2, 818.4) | 0.02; 13.6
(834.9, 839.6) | 0.05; 13.3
